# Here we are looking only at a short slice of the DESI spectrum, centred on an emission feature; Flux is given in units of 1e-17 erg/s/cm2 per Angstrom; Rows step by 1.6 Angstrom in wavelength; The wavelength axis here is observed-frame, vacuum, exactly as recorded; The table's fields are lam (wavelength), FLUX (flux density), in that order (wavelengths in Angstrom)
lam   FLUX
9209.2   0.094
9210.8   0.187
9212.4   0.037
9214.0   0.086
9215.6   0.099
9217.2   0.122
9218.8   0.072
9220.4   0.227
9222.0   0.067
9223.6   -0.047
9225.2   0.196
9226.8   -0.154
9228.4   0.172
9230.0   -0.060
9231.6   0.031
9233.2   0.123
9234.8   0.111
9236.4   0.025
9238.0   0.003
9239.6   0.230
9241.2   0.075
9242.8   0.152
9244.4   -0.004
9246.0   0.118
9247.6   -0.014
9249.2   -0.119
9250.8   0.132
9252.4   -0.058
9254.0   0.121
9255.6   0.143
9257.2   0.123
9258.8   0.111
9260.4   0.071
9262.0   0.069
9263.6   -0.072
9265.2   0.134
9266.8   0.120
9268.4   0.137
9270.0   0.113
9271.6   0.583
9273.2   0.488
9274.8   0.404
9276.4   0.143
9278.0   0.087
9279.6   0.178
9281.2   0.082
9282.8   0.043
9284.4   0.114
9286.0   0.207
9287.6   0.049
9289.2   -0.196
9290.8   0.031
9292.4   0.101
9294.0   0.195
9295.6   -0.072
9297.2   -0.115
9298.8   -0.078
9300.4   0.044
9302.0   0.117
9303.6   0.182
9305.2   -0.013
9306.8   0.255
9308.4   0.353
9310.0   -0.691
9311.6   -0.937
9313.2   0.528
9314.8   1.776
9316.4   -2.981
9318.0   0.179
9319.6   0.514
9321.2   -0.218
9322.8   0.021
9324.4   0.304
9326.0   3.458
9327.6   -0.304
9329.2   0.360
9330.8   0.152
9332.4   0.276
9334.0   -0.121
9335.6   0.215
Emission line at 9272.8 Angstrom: H-beta 4861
